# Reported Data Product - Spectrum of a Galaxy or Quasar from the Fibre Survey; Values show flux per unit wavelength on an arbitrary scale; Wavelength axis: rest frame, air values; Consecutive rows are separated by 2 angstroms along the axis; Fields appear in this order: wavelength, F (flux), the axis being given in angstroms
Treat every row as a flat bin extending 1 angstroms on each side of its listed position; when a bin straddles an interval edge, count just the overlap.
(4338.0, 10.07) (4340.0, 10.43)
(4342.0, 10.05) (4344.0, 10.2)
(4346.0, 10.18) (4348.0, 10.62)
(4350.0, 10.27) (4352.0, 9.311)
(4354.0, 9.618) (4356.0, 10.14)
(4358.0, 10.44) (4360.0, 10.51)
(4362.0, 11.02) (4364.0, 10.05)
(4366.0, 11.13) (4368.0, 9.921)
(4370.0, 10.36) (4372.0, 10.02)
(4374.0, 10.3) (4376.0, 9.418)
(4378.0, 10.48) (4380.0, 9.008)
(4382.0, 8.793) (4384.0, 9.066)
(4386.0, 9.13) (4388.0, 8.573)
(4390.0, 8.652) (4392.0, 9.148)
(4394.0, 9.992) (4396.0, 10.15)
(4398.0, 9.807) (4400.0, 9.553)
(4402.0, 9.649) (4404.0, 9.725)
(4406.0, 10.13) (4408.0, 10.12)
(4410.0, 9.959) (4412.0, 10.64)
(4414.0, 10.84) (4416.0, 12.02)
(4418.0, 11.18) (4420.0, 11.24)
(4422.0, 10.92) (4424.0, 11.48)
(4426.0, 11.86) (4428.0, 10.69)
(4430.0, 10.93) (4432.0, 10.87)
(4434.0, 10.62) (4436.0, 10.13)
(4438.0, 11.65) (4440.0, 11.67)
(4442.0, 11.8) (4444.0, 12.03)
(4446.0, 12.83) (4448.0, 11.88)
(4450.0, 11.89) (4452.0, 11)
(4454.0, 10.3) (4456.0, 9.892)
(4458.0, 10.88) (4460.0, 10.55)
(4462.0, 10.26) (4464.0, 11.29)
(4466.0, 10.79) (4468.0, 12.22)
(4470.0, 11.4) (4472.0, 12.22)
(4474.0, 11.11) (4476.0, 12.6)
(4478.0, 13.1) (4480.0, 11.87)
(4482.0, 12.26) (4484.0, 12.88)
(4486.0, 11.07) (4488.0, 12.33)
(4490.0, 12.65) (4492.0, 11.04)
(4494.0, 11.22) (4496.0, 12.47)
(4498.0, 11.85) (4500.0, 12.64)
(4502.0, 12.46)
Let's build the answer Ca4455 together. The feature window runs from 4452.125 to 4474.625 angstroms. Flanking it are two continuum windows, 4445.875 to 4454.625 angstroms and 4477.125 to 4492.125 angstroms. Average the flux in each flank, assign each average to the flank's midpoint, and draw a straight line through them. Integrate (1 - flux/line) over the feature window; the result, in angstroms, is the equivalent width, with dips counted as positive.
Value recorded 1.5 angstroms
